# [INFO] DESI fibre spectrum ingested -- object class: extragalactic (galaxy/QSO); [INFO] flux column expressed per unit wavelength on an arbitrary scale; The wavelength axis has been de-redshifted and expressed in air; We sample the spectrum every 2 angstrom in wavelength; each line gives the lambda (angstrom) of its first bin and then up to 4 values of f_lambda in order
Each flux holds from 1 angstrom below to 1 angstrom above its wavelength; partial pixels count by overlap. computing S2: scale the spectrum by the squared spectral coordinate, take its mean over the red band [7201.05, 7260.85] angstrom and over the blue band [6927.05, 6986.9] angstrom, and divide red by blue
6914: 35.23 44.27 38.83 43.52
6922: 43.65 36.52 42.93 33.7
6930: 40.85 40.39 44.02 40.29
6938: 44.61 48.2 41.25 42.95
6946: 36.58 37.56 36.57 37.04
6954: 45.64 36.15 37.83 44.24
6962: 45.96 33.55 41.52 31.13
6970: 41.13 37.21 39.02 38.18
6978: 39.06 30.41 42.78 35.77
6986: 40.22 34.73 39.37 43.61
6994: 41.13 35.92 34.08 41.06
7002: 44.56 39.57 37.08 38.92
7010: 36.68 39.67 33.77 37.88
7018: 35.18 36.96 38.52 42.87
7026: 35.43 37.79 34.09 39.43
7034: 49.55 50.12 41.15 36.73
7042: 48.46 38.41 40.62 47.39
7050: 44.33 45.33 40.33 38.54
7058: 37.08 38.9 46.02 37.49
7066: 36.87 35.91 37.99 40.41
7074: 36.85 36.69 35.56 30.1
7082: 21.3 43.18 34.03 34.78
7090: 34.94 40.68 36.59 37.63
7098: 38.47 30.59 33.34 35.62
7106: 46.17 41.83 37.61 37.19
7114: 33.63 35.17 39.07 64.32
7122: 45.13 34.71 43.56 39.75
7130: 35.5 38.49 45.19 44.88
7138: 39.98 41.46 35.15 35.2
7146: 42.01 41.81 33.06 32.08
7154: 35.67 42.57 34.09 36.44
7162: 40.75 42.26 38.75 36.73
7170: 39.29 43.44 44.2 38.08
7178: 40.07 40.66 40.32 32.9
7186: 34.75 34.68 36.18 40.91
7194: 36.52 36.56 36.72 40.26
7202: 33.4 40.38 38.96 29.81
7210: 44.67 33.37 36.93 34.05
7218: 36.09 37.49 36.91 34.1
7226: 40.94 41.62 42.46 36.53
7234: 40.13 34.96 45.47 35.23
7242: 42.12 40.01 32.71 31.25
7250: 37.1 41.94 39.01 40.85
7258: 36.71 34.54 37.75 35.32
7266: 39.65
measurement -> 1.0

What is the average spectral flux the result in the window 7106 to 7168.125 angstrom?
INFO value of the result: 39.6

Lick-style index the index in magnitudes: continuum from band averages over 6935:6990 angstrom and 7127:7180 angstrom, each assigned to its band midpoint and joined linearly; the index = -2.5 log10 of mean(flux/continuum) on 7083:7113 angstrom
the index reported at 0.047 mag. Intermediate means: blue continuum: 39.2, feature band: 37.5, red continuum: 39.1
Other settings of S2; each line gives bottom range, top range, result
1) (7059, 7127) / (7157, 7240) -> 1.03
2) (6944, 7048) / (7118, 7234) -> 1.04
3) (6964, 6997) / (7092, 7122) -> 1.07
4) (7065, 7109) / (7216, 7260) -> 1.09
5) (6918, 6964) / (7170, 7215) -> 1.00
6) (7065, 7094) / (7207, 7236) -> 1.09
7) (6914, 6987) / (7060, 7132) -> 1.00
